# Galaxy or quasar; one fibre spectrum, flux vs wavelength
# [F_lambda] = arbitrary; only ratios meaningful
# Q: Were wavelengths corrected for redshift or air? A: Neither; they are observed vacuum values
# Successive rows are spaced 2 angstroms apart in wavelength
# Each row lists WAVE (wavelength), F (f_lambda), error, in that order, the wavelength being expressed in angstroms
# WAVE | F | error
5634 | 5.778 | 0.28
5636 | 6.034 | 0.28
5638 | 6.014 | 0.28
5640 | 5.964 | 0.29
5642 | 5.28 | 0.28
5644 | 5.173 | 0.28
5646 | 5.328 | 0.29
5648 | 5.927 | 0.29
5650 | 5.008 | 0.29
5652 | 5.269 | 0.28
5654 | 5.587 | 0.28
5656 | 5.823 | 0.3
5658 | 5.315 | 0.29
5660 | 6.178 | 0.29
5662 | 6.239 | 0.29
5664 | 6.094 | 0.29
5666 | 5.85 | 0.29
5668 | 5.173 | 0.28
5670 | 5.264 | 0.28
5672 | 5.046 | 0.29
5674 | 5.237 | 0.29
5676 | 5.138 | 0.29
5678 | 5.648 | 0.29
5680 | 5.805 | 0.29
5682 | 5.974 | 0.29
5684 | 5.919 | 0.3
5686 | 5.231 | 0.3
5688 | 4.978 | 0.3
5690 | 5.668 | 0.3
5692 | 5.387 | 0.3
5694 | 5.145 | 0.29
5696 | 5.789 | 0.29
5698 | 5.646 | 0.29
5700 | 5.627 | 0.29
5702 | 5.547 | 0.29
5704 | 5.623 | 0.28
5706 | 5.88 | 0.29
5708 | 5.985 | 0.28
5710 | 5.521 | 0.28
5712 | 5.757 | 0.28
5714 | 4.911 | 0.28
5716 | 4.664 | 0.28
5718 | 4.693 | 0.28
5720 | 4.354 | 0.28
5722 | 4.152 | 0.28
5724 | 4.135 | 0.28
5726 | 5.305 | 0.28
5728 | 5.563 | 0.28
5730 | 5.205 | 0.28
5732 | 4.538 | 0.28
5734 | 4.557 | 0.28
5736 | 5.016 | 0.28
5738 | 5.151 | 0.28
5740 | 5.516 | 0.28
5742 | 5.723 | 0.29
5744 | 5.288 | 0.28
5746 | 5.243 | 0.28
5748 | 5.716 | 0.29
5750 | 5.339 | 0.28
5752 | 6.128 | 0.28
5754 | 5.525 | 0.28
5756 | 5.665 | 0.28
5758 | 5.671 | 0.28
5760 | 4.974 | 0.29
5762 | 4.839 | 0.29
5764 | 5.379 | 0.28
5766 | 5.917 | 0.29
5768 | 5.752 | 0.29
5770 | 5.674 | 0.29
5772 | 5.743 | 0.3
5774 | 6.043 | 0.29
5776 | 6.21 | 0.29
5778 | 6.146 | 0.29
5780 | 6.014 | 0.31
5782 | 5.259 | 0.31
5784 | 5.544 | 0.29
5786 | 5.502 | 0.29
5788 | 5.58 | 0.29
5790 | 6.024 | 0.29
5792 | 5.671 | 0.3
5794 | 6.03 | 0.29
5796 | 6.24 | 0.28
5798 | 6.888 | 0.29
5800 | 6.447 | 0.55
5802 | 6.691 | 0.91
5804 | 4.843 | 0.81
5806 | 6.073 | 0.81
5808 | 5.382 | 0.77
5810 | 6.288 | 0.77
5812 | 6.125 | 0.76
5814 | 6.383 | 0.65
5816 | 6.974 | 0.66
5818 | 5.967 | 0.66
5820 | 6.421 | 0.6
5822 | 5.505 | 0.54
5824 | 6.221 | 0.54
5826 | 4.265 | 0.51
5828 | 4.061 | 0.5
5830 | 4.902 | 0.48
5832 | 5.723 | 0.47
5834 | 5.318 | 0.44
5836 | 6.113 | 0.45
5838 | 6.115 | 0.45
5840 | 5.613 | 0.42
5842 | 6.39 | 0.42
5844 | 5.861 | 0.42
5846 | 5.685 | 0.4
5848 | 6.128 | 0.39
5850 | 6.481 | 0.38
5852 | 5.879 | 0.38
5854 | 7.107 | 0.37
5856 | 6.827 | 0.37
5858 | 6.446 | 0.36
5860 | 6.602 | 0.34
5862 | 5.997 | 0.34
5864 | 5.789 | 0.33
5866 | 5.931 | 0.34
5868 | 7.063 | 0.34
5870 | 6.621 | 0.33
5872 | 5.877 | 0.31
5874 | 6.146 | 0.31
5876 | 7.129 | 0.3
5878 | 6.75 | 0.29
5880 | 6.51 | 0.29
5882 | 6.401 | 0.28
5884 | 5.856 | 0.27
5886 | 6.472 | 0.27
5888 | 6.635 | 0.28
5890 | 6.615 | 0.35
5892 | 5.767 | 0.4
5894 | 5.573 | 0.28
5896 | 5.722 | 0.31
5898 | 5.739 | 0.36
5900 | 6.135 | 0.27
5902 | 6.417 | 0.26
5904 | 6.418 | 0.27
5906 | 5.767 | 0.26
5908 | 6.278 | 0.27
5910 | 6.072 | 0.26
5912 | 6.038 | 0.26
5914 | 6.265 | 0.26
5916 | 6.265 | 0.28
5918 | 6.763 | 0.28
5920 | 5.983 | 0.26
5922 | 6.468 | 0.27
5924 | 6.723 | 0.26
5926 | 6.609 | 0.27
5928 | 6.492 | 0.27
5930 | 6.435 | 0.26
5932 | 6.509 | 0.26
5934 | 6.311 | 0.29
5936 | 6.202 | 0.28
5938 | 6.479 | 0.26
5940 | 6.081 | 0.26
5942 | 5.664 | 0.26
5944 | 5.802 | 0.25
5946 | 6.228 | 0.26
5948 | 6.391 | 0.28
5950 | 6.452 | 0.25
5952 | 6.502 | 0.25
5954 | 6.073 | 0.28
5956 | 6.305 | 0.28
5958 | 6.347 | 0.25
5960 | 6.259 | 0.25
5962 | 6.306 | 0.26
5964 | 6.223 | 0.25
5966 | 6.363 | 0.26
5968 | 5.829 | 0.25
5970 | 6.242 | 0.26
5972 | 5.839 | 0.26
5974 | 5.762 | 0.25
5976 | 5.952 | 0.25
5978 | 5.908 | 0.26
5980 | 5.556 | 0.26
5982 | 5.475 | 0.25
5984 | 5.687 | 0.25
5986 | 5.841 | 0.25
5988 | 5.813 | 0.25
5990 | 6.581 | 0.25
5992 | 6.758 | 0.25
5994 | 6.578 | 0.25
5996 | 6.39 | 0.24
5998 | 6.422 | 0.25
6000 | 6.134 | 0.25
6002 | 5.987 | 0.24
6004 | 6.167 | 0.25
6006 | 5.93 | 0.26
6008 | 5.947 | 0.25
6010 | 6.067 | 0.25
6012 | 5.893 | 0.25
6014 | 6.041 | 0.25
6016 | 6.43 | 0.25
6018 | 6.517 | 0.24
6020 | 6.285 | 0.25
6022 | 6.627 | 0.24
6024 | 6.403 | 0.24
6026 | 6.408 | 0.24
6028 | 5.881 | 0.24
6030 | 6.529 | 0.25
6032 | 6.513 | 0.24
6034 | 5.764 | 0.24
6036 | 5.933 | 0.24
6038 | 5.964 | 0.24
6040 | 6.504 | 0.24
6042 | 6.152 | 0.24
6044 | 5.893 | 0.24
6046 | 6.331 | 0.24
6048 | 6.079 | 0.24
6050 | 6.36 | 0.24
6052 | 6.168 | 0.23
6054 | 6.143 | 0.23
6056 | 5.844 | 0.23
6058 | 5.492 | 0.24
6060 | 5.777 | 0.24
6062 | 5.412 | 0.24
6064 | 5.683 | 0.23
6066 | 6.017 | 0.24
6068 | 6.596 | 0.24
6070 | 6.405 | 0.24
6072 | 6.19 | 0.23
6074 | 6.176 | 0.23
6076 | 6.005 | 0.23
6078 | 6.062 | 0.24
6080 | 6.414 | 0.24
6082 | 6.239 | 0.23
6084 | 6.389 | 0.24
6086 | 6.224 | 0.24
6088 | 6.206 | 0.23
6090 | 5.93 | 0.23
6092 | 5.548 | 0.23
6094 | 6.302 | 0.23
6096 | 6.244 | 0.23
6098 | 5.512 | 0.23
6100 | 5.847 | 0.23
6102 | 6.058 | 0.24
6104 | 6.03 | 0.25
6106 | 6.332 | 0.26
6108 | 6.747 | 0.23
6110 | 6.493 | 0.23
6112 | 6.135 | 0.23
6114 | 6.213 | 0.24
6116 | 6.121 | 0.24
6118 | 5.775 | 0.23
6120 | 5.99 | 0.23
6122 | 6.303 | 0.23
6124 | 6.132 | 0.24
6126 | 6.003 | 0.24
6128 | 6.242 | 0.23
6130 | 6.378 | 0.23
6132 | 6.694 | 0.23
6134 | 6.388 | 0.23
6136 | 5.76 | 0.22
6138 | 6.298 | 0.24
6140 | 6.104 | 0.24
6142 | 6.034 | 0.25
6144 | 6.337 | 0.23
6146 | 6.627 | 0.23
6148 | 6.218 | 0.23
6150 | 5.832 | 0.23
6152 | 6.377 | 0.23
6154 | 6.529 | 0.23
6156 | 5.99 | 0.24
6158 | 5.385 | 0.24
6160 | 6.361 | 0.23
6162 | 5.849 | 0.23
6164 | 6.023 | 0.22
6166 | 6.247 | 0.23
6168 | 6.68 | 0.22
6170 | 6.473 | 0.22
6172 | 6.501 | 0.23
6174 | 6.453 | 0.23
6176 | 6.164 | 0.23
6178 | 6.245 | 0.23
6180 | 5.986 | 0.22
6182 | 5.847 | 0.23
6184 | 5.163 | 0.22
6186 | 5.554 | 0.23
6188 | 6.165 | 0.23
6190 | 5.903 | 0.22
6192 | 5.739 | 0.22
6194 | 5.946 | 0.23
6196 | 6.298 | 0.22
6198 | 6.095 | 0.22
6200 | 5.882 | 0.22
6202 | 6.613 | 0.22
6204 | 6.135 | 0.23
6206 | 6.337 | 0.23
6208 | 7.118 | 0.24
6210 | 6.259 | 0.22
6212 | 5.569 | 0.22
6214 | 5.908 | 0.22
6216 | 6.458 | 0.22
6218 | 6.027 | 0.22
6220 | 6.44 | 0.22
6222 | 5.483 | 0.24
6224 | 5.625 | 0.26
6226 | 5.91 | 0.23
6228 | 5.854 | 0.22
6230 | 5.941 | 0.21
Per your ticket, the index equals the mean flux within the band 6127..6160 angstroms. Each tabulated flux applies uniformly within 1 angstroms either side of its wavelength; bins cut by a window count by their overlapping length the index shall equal 6.2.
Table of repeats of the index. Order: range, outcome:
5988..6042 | 6.25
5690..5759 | 5.3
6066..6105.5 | 6.12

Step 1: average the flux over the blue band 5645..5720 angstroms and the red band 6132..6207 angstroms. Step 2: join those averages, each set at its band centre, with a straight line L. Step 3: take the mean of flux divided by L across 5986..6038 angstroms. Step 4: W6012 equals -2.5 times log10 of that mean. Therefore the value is -0.05 mag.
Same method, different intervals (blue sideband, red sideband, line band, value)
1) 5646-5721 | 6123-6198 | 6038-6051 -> -0.04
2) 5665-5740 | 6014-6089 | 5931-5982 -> -0.04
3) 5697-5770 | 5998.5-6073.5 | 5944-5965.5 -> -0.07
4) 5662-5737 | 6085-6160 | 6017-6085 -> -0.03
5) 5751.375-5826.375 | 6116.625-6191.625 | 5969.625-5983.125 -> 0.04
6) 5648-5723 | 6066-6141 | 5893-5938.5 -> -0.07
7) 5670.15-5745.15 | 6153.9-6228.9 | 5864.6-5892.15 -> -0.16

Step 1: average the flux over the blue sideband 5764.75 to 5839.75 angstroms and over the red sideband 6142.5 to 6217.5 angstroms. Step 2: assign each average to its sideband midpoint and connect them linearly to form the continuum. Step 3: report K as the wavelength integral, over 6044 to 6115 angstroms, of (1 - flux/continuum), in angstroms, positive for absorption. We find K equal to -0.5 angstroms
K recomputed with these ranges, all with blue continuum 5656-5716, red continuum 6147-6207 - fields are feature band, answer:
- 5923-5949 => -2.1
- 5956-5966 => -0.7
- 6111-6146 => -0.8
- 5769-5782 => -0.6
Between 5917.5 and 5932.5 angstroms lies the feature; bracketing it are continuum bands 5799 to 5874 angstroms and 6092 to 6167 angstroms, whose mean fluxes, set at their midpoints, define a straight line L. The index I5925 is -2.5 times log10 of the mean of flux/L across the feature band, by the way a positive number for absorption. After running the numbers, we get -0.076 mag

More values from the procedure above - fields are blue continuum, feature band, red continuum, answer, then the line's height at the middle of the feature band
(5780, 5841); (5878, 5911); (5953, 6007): -0.04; 5.95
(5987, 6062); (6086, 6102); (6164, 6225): 0.03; 6.15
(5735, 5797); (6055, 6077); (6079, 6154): 0.02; 6.1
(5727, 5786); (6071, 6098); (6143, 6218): -0.02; 5.99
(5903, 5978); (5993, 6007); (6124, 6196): 0.00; 6.2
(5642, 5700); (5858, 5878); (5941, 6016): -0.08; 5.9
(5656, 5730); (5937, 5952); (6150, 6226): -0.08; 5.76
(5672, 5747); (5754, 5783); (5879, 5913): -0.02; 5.55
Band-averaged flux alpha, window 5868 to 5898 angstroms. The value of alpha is 6.3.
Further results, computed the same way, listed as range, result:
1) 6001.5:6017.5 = 6.07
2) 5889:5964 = 6.23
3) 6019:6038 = 6.24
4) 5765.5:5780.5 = 5.94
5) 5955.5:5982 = 6.04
